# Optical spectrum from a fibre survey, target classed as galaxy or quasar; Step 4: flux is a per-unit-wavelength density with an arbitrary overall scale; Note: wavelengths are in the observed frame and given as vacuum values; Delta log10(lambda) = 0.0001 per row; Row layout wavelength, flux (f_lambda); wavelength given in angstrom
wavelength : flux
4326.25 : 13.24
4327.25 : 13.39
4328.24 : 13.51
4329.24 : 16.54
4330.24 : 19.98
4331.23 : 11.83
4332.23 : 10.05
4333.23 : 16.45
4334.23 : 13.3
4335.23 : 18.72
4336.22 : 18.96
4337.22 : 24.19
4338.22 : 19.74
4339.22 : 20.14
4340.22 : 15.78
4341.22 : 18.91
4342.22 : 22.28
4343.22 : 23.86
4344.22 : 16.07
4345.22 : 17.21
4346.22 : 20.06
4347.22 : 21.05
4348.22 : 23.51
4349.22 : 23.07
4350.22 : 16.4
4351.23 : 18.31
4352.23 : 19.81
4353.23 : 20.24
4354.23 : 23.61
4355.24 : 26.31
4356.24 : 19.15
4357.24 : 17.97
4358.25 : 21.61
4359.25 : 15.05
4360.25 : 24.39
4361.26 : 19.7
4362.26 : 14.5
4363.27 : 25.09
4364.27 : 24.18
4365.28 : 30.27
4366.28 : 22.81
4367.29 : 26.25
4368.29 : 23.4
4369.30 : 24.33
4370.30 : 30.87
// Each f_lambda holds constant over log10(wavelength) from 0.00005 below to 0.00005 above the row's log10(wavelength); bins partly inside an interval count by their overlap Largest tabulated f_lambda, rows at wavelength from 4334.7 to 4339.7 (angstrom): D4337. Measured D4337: 24.19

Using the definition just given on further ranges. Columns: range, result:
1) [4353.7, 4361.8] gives 26.31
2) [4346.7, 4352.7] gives 23.51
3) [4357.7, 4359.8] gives 21.61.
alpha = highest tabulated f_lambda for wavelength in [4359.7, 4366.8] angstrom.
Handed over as 30.27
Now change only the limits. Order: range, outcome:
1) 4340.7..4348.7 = 23.86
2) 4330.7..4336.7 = 18.96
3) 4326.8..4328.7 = 13.51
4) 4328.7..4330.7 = 19.98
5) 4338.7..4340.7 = 20.14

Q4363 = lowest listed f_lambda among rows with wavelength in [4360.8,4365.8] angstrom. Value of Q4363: 14.5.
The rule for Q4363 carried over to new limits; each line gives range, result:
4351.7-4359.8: 15.05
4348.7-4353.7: 16.4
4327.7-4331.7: 11.83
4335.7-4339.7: 18.96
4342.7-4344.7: 16.07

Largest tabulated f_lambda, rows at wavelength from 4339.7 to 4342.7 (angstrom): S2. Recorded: 22.28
